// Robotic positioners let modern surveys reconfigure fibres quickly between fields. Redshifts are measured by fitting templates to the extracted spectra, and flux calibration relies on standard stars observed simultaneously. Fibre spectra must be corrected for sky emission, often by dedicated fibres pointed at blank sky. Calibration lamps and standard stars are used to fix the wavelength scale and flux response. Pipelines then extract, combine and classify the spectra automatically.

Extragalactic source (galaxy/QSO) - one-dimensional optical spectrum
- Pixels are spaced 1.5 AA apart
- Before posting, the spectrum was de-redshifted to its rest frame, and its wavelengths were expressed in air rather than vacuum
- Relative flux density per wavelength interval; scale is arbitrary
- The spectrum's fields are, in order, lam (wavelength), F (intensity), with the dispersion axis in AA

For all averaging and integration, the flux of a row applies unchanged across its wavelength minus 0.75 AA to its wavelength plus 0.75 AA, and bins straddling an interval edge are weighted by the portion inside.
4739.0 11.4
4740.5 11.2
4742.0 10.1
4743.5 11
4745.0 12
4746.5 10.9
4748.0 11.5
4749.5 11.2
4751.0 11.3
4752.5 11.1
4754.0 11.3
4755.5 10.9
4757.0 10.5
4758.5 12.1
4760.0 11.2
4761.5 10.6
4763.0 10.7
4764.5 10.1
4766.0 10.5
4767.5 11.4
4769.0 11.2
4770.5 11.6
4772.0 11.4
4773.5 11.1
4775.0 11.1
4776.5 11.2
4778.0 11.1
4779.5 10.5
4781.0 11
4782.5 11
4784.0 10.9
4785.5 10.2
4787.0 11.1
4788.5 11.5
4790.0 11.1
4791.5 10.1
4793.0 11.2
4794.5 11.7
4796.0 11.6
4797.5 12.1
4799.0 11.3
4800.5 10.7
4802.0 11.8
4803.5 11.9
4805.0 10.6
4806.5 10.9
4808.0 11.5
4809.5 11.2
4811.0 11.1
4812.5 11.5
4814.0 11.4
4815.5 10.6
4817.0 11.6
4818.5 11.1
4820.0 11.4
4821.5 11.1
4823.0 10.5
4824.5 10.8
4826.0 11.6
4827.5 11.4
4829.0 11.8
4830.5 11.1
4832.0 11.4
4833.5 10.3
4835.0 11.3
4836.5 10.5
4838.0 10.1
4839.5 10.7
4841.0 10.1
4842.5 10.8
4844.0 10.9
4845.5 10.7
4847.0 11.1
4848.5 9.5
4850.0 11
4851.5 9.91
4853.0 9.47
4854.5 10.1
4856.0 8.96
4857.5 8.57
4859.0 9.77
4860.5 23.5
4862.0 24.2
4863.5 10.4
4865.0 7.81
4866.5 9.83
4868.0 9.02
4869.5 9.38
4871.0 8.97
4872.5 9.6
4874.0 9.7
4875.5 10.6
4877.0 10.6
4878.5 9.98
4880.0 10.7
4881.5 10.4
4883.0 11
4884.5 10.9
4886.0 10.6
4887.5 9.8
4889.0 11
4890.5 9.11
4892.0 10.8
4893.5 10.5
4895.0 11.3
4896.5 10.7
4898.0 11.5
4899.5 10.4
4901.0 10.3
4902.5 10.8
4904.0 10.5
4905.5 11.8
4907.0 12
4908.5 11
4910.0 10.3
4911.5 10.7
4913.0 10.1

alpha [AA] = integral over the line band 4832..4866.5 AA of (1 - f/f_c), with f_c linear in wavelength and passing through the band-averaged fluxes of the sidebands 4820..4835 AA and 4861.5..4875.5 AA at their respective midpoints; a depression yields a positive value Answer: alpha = -1.28 AA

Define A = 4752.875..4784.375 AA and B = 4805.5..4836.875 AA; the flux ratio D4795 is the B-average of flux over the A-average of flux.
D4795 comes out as 1.01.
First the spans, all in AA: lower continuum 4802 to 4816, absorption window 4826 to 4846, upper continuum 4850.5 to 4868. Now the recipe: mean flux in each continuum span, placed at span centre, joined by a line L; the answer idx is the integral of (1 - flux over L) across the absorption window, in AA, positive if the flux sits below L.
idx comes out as 1.2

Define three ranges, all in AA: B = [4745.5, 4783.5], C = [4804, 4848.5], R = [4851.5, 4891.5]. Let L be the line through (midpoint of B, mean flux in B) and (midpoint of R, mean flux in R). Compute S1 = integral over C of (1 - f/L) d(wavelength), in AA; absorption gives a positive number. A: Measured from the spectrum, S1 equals 0.0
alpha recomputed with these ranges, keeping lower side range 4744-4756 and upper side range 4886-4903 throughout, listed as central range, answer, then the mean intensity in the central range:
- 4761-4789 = 0.49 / 11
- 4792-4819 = -0.76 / 11.3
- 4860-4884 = -1.79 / 11.5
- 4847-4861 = -0.28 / 11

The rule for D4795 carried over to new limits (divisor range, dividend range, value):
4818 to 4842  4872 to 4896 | 0.95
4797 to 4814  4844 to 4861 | 0.97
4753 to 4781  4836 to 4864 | 1.05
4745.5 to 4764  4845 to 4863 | 1.10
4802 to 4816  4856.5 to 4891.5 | 0.99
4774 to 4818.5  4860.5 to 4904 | 0.98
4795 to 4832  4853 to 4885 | 0.98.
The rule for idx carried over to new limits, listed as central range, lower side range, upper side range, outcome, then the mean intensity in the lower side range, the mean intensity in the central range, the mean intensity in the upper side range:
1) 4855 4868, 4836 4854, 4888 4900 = -2.6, 10.4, 12.6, 10.7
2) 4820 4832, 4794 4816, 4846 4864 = 0.5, 11.3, 11.2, 12.2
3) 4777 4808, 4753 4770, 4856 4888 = -0.3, 11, 11.1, 11.2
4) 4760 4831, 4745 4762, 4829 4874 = -0.1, 11.2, 11.1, 11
